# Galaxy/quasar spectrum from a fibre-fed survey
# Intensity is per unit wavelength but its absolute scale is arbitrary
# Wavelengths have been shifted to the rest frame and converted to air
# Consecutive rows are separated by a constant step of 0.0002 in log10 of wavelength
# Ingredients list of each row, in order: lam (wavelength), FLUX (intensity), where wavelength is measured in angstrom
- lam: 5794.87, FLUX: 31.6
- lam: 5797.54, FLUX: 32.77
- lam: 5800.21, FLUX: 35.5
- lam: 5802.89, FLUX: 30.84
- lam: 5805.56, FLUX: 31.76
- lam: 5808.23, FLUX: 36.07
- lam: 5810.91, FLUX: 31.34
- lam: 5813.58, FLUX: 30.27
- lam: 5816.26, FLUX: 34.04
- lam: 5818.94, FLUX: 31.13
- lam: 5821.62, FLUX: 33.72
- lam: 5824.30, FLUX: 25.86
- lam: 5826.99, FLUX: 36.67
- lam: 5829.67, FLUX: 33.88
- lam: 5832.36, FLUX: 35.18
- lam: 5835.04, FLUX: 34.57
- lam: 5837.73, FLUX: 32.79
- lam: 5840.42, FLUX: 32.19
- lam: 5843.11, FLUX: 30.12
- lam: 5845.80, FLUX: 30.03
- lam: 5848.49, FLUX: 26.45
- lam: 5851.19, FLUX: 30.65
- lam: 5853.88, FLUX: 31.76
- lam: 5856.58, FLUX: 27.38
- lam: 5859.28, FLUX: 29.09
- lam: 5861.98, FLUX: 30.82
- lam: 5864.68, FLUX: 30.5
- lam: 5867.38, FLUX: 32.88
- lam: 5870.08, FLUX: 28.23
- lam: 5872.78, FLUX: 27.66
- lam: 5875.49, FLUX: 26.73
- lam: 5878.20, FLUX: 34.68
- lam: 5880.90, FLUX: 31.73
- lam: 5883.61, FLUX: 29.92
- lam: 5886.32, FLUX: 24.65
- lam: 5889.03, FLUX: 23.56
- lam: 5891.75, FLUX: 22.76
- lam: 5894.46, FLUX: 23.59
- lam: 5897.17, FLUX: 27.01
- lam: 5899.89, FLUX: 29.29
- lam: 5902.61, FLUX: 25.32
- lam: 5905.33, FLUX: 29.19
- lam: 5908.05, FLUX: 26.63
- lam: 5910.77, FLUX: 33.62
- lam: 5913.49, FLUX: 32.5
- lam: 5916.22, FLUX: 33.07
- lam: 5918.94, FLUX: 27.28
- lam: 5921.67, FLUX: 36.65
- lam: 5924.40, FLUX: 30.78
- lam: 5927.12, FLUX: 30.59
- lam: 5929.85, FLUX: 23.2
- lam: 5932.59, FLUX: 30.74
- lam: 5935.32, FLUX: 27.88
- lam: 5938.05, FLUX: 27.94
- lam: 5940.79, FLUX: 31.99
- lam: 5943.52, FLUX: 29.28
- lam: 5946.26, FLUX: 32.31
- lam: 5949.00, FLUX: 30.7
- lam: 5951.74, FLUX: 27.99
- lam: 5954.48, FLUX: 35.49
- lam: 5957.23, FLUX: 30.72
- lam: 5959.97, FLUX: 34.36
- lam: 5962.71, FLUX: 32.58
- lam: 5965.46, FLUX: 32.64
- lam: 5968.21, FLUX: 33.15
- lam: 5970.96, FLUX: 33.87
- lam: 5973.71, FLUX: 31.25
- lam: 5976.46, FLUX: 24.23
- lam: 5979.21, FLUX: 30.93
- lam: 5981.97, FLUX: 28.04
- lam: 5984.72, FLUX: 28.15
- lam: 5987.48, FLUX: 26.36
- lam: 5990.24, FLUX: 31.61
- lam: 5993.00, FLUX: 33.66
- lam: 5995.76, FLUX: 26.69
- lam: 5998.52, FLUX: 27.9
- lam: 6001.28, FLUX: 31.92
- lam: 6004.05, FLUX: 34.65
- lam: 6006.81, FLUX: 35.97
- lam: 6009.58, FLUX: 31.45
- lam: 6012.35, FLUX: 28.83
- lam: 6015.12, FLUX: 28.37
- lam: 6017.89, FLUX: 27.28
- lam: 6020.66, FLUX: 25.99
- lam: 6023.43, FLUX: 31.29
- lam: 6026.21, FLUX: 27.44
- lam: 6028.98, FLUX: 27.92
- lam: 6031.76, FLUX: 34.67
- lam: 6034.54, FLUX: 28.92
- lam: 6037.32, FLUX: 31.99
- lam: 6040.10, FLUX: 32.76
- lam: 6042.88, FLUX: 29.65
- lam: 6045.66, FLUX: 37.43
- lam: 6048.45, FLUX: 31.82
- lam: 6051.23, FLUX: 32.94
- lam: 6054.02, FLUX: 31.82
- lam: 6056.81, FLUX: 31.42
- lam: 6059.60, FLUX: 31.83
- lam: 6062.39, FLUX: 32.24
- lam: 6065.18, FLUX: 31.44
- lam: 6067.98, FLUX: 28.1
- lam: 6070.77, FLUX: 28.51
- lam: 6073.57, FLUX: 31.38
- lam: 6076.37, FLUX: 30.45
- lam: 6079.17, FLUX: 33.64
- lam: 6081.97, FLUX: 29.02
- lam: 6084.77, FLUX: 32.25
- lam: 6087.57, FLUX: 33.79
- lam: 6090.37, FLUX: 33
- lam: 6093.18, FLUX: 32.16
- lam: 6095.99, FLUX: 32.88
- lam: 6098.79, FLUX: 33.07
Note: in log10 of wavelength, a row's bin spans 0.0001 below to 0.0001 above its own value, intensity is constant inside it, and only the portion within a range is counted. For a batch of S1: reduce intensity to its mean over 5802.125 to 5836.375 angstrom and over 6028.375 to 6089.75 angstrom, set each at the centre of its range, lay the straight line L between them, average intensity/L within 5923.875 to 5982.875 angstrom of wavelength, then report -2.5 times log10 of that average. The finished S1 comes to 0.06 mag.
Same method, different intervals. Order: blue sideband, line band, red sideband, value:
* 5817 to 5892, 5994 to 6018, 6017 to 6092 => 0.01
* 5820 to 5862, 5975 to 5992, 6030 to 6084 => 0.11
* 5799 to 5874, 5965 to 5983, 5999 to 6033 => 0.00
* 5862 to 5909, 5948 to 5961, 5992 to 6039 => -0.09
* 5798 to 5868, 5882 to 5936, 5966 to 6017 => 0.10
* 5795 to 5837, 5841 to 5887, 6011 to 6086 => 0.09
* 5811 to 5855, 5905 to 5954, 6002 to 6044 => 0.03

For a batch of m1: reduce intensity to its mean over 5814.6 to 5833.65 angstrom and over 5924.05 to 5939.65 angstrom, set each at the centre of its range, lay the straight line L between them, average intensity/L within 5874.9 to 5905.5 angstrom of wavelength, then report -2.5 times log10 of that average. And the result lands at 0.11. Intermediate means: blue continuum 32.9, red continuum 28.4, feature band 27.3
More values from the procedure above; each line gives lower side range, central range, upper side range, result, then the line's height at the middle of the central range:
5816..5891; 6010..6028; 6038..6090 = 0.11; 31.5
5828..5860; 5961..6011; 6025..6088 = 0.02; 31.3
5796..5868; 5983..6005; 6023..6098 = 0.06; 31.6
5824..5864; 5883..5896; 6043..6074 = 0.26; 31.4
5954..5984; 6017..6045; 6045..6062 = 0.08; 32.3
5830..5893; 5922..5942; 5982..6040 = 0.02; 29.9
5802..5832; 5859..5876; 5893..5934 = 0.04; 30.8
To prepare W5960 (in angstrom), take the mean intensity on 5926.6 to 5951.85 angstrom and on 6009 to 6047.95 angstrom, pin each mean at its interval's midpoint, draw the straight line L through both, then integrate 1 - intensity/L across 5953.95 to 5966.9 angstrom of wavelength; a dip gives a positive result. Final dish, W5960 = -1.5 angstrom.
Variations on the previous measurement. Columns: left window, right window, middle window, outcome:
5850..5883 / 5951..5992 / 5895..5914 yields 1.07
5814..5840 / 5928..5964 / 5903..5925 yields 0.08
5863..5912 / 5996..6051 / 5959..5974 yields -1.68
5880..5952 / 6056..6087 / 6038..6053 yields -1.08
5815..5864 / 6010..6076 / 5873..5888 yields 0.96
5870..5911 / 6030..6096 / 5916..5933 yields -1.01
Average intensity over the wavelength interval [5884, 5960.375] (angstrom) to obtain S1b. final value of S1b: 29.2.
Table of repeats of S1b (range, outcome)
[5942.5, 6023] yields 30.6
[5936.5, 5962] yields 31.2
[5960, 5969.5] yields 33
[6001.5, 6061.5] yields 31.2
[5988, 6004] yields 30.5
